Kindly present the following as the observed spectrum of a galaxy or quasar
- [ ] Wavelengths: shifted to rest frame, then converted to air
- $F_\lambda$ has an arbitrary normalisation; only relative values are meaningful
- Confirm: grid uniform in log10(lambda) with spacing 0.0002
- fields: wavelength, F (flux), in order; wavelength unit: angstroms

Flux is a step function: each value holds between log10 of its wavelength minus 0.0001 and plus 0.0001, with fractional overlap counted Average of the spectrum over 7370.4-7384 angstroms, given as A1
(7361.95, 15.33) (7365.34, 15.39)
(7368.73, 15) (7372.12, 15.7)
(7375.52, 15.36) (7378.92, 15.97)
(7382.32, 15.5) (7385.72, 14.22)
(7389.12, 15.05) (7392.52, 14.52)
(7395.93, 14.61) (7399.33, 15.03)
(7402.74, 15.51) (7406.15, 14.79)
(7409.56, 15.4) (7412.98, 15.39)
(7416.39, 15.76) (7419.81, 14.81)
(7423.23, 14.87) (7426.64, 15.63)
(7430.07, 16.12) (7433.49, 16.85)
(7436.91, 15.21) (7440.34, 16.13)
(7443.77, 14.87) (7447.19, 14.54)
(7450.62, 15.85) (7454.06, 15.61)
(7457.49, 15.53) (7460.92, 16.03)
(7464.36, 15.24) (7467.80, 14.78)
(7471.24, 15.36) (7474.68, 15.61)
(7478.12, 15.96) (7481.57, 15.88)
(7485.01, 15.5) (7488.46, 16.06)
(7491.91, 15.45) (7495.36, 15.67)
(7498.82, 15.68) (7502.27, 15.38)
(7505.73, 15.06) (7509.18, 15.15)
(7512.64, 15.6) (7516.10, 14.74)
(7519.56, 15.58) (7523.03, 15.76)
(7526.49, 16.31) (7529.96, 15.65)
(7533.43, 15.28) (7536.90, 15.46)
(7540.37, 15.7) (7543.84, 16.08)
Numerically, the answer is 15.6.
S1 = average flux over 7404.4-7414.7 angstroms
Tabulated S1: 15.2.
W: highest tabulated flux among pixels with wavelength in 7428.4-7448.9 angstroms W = 16.85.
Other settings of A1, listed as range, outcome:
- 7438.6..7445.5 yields 15.5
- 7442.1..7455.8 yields 15.2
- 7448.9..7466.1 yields 15.6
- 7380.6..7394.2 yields 14.8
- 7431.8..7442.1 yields 16.1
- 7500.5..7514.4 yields 15.3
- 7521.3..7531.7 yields 15.9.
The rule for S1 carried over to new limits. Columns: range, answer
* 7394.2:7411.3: 15.1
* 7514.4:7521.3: 15.2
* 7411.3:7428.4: 15.3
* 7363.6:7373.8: 15.4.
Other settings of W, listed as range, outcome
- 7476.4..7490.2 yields 16.06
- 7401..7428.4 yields 15.76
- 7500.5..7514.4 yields 15.6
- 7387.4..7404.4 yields 15.51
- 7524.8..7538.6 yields 16.31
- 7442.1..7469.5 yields 16.03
